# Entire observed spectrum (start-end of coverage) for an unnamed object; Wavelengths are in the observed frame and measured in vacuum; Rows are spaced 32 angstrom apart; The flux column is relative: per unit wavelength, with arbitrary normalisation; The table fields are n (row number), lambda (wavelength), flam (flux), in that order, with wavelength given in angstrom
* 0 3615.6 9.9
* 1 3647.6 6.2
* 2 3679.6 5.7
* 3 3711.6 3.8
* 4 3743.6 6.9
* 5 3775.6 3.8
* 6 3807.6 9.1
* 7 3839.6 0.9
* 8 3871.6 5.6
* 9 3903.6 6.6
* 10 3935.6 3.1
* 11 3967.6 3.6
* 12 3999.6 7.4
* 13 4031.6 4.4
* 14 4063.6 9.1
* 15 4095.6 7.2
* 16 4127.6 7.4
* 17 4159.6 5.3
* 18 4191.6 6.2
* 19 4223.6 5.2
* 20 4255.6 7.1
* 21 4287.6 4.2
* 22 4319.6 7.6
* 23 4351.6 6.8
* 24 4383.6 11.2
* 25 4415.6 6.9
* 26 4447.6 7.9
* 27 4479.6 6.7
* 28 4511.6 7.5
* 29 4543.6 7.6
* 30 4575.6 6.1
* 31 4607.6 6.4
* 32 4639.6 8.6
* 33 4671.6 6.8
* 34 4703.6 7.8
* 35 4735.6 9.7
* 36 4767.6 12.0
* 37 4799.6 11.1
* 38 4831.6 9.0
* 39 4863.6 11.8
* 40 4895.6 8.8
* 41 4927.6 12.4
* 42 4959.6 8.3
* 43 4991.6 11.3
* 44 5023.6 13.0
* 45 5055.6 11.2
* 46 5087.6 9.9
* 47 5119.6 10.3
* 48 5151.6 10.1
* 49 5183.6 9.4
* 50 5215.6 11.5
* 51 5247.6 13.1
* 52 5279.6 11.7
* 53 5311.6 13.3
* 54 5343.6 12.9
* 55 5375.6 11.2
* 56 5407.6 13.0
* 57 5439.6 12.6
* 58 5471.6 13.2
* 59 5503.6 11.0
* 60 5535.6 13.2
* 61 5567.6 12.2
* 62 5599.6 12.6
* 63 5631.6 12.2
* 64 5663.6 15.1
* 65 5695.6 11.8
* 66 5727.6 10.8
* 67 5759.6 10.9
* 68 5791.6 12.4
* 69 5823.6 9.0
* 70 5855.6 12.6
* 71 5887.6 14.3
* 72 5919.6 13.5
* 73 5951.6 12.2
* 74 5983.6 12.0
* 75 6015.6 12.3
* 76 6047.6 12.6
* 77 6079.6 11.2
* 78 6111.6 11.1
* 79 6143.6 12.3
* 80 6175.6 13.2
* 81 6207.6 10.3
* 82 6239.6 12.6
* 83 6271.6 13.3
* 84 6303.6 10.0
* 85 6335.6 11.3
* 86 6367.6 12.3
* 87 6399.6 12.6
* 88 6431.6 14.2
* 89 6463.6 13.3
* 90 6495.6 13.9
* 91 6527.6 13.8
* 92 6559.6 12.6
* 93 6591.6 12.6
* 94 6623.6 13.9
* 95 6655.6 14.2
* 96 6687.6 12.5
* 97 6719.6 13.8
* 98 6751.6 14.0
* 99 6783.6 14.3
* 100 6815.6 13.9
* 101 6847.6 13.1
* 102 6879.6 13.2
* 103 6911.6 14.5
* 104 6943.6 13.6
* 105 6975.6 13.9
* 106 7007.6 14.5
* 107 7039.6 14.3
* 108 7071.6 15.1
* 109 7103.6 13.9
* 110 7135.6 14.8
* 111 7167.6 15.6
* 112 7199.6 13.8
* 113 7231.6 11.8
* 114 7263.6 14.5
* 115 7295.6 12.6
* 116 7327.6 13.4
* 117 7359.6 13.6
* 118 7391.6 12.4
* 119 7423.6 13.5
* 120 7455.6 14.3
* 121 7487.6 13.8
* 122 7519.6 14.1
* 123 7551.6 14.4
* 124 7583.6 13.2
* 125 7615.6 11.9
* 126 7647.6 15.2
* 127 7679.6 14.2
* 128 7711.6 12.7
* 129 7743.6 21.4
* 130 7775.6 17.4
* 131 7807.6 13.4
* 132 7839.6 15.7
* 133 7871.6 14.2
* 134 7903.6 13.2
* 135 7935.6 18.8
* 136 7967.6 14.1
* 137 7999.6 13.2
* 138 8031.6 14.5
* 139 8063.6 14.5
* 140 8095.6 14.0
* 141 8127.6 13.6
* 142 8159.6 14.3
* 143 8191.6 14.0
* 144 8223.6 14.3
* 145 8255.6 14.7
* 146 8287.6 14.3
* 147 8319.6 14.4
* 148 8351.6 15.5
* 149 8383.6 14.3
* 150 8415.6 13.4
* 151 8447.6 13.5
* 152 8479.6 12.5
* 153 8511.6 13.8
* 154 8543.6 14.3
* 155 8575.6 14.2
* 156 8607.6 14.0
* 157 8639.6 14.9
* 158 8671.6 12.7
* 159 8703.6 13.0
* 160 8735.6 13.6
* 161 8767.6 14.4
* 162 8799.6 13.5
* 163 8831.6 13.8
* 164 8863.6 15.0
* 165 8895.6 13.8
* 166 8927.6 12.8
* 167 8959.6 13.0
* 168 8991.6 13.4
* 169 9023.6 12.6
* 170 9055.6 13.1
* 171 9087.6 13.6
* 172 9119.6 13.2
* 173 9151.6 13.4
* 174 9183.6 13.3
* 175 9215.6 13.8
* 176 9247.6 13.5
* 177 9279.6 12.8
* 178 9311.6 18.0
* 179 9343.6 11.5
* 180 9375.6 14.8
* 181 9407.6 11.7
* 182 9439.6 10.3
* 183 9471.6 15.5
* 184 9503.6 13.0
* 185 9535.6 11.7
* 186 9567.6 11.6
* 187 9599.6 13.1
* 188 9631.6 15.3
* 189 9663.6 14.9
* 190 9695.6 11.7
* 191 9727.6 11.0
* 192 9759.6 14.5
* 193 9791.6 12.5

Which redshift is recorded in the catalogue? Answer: 0.180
